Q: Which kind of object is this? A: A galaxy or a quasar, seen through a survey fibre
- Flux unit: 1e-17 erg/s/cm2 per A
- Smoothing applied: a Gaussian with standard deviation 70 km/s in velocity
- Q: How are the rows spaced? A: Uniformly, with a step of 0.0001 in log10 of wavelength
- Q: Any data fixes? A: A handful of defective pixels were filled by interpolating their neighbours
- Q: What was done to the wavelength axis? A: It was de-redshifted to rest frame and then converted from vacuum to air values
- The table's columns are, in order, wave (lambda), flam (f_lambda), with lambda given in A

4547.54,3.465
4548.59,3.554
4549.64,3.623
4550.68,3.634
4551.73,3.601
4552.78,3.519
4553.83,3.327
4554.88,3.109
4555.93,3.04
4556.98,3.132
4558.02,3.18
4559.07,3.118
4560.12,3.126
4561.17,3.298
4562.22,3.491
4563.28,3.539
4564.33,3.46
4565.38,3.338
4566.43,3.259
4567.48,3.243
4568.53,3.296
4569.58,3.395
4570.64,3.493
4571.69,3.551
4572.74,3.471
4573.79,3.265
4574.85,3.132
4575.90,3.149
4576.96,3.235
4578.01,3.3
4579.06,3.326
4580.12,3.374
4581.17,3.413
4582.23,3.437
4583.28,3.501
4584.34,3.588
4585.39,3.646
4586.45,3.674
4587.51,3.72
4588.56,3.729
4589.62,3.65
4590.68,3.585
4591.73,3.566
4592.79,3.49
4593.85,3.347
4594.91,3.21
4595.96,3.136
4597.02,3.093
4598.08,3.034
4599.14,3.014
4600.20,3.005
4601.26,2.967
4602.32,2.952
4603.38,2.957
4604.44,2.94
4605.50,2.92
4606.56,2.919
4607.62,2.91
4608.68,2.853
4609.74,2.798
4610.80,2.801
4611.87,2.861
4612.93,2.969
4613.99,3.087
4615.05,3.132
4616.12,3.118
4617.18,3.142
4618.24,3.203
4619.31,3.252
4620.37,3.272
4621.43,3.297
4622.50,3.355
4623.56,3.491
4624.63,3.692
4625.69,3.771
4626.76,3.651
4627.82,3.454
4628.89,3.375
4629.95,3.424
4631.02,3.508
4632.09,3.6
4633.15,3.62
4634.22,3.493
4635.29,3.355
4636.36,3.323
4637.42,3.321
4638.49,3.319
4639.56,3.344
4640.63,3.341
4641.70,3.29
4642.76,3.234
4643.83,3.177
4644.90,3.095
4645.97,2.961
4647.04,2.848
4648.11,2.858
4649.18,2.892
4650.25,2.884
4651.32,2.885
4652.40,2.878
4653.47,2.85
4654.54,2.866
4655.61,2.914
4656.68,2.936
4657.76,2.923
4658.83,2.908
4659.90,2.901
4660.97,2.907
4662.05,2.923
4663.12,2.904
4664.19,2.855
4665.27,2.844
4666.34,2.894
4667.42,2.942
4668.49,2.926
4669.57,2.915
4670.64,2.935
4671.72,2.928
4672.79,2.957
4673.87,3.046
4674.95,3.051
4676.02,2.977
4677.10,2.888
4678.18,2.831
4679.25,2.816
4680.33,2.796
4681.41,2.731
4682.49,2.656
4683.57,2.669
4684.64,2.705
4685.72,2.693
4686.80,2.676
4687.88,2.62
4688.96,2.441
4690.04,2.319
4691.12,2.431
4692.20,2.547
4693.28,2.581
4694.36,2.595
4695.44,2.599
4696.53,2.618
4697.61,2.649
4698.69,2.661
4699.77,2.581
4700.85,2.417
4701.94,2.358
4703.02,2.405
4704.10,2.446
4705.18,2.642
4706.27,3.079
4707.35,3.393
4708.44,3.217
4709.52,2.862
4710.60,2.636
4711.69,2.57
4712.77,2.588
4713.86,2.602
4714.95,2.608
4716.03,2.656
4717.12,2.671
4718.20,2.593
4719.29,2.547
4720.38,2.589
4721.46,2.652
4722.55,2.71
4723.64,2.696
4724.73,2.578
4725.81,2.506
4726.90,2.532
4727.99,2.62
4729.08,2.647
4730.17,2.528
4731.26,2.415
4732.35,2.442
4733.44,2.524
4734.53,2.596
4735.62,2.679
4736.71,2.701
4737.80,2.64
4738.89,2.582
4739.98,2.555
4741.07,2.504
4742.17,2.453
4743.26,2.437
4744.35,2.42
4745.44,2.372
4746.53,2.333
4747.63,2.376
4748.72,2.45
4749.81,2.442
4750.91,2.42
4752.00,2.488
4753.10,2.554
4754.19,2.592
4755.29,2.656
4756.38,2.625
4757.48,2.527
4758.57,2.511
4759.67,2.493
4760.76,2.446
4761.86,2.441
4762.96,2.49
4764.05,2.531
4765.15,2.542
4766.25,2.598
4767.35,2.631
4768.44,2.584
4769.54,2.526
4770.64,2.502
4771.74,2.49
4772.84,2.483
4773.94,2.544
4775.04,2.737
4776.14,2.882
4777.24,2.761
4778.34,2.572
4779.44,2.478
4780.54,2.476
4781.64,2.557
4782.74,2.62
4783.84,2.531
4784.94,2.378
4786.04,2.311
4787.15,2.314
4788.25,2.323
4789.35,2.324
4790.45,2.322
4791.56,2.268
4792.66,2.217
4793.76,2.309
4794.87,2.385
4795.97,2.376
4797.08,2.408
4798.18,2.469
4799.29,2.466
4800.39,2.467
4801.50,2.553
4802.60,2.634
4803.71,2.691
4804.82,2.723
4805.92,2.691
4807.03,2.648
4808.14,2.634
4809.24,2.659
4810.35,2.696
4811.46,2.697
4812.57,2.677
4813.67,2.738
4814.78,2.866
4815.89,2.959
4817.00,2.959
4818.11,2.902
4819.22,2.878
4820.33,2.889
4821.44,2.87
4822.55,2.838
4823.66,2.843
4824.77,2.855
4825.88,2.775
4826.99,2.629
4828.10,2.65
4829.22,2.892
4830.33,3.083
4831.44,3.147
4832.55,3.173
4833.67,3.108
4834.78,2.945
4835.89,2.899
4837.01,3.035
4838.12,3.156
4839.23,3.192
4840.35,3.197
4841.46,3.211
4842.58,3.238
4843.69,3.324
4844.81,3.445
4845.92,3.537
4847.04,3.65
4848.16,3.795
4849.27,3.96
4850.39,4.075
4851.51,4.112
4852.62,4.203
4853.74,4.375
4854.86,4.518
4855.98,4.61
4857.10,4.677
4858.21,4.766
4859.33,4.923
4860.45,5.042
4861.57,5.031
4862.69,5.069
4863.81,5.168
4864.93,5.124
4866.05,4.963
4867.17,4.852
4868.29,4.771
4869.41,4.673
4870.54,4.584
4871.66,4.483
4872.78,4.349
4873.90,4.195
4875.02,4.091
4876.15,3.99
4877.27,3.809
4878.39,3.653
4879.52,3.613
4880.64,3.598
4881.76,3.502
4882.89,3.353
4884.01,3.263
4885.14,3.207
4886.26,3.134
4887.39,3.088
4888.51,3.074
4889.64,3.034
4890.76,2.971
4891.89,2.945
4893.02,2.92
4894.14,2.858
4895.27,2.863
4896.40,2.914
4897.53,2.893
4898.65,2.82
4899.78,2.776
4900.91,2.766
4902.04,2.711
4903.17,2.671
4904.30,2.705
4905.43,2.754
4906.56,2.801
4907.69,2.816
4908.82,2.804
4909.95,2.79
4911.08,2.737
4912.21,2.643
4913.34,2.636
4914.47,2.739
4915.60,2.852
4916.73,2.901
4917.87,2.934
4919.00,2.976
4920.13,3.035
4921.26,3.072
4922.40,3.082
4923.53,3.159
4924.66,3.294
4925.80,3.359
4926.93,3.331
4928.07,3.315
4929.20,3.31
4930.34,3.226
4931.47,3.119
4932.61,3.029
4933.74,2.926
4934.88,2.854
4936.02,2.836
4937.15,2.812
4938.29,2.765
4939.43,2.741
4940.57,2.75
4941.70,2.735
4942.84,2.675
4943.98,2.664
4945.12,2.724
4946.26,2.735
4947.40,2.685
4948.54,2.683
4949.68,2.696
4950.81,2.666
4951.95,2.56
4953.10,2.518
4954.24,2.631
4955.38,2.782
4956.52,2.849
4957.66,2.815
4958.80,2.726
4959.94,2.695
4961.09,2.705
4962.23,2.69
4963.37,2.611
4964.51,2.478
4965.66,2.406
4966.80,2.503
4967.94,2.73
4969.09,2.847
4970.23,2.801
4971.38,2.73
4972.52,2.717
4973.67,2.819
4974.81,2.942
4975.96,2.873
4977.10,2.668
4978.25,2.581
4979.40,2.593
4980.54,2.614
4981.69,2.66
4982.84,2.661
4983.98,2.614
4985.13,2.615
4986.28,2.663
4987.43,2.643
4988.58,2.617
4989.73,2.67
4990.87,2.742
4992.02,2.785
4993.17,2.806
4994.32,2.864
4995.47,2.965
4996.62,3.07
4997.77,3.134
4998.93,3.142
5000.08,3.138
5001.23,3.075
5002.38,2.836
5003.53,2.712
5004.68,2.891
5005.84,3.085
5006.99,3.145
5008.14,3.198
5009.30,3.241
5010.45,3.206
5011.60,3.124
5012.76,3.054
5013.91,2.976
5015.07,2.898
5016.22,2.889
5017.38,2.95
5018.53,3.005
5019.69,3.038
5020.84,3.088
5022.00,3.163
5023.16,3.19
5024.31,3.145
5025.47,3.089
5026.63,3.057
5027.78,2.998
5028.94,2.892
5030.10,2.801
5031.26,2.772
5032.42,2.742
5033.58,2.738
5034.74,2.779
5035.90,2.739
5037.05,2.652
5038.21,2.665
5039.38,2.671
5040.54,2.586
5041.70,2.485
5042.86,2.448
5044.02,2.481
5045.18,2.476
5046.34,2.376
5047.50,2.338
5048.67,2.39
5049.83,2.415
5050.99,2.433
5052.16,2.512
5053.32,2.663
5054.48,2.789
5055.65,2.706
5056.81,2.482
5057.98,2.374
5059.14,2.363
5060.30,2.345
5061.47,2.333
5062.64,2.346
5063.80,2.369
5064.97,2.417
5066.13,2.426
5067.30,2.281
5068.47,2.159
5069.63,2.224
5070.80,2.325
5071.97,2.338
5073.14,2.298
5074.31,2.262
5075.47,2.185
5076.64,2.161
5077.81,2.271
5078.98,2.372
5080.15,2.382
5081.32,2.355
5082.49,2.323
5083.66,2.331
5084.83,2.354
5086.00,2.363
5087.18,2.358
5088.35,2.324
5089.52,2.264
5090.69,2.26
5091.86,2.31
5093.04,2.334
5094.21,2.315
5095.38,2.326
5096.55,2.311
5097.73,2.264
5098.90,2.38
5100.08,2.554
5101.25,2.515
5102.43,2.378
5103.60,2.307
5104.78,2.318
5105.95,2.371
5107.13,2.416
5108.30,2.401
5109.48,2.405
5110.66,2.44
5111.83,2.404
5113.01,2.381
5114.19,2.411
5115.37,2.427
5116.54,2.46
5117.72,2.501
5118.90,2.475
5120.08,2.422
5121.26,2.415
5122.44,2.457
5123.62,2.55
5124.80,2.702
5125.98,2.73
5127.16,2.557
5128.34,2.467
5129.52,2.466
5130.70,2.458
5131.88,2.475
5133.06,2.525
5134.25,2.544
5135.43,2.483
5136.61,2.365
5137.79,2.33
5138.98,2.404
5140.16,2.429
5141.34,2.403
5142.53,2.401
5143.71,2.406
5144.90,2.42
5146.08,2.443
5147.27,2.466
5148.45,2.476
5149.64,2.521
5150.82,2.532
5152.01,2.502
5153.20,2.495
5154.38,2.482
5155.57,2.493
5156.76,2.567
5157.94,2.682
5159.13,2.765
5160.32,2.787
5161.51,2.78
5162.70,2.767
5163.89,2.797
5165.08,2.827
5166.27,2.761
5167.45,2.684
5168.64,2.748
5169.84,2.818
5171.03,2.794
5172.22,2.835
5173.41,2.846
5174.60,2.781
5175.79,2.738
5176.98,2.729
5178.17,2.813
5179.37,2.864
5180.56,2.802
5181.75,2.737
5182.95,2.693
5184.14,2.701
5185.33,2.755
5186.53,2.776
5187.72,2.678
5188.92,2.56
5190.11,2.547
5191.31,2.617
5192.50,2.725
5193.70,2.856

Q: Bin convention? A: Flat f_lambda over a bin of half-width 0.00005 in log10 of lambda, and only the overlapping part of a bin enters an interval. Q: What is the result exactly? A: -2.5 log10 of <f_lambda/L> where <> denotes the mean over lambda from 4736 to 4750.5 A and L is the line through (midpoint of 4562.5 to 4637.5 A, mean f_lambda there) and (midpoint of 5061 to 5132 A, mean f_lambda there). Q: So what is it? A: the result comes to 0.22 mag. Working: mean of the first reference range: 3.3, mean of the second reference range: 2.38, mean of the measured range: 2.48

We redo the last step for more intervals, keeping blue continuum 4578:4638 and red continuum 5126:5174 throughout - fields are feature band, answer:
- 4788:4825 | 0.16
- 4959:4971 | 0.07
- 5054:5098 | 0.14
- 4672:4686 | 0.13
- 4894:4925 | 0.01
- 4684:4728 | 0.20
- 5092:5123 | 0.10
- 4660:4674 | 0.11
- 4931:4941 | 0.00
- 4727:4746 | 0.23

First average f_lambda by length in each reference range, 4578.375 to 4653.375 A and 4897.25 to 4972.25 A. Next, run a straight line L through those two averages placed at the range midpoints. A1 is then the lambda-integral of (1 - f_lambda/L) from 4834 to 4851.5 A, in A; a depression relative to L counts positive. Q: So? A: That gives -2.7 A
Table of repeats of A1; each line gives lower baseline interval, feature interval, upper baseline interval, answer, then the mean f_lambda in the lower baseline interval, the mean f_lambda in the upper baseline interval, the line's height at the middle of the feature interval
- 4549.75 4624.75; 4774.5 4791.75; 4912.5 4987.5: 3.0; 3.27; 2.8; 3.02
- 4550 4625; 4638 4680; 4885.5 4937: 3.0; 3.27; 2.94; 3.2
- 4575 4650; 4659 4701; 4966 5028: 5.8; 3.26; 2.89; 3.2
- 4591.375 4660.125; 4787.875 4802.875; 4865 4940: 3.8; 3.15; 3.25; 3.21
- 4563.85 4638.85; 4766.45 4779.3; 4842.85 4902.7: 3.7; 3.3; 3.84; 3.64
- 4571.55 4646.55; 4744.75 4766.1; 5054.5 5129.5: 3.7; 3.28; 2.39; 3.01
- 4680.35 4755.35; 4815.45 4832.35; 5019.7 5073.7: -1.9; 2.59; 2.6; 2.59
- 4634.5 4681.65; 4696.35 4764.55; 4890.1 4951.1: 8.8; 2.99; 2.88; 2.96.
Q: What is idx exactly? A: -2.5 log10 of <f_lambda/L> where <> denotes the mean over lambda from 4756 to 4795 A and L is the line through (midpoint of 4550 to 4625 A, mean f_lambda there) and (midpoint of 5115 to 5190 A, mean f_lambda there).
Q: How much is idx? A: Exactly 0.218 mag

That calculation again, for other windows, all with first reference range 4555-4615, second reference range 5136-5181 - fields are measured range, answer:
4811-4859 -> -0.120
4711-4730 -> 0.188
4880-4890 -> -0.118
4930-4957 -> 0.033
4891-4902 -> 0.020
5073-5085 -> 0.179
